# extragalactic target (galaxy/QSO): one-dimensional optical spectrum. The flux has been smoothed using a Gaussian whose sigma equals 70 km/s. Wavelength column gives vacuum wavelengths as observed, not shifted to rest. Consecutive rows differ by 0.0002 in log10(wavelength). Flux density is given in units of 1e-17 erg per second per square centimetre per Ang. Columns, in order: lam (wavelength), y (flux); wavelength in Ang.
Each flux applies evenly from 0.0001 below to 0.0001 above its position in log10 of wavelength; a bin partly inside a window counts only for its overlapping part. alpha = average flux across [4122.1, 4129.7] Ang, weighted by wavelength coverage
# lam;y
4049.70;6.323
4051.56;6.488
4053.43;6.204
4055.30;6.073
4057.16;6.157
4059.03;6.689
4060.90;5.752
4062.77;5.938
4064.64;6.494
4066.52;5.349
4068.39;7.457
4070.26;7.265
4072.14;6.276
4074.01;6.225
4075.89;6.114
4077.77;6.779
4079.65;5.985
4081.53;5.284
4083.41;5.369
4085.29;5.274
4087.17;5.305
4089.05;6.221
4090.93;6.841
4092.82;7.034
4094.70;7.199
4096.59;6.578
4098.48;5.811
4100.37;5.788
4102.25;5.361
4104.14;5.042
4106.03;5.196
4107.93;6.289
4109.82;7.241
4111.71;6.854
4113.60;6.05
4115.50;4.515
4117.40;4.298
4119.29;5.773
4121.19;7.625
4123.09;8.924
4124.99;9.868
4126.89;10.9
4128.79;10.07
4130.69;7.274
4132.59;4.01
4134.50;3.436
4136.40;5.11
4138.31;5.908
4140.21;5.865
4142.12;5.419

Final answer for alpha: 9.93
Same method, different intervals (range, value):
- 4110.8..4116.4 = 5.81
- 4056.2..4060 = 6.42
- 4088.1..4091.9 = 6.53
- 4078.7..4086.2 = 5.48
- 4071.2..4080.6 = 6.27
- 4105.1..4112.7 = 6.4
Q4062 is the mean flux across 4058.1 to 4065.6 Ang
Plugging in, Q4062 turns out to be 6.21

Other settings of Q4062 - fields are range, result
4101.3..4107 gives 5.2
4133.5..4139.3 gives 4.82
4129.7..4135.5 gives 4.95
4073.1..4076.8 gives 6.16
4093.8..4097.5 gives 6.88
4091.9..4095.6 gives 7.13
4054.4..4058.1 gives 6.13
